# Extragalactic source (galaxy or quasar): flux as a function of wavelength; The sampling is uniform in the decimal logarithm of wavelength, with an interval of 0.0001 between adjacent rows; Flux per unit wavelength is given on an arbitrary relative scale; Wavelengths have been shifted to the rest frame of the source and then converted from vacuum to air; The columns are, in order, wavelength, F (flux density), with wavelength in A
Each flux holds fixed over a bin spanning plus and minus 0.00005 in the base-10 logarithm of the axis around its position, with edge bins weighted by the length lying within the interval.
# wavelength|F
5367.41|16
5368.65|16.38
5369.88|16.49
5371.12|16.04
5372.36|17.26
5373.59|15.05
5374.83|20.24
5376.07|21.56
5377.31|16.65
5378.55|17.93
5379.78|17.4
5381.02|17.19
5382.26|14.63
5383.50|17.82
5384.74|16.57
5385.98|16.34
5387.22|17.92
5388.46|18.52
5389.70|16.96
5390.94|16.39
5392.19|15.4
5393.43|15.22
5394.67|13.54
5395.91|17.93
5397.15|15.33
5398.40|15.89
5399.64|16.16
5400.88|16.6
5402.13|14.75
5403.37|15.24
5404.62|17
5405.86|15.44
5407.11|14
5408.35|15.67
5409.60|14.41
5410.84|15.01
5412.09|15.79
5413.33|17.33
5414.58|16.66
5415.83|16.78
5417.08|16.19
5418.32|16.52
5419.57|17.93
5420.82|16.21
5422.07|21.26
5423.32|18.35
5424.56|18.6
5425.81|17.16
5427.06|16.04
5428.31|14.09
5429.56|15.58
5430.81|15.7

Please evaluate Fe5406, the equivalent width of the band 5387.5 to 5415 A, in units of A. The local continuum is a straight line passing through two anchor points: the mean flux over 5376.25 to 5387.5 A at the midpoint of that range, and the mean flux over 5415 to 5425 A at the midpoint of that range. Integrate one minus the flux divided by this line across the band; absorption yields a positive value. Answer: 2.4 A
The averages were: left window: 17.1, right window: 17.7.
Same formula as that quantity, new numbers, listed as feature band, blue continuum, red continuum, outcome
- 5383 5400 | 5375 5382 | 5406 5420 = 0.9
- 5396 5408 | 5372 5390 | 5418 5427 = 1.4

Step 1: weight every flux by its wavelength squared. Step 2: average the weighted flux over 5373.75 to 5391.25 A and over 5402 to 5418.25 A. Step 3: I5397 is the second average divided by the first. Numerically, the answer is 0.91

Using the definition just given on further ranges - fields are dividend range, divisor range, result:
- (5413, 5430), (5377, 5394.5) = 1.04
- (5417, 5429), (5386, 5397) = 1.06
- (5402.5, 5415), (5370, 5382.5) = 0.91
